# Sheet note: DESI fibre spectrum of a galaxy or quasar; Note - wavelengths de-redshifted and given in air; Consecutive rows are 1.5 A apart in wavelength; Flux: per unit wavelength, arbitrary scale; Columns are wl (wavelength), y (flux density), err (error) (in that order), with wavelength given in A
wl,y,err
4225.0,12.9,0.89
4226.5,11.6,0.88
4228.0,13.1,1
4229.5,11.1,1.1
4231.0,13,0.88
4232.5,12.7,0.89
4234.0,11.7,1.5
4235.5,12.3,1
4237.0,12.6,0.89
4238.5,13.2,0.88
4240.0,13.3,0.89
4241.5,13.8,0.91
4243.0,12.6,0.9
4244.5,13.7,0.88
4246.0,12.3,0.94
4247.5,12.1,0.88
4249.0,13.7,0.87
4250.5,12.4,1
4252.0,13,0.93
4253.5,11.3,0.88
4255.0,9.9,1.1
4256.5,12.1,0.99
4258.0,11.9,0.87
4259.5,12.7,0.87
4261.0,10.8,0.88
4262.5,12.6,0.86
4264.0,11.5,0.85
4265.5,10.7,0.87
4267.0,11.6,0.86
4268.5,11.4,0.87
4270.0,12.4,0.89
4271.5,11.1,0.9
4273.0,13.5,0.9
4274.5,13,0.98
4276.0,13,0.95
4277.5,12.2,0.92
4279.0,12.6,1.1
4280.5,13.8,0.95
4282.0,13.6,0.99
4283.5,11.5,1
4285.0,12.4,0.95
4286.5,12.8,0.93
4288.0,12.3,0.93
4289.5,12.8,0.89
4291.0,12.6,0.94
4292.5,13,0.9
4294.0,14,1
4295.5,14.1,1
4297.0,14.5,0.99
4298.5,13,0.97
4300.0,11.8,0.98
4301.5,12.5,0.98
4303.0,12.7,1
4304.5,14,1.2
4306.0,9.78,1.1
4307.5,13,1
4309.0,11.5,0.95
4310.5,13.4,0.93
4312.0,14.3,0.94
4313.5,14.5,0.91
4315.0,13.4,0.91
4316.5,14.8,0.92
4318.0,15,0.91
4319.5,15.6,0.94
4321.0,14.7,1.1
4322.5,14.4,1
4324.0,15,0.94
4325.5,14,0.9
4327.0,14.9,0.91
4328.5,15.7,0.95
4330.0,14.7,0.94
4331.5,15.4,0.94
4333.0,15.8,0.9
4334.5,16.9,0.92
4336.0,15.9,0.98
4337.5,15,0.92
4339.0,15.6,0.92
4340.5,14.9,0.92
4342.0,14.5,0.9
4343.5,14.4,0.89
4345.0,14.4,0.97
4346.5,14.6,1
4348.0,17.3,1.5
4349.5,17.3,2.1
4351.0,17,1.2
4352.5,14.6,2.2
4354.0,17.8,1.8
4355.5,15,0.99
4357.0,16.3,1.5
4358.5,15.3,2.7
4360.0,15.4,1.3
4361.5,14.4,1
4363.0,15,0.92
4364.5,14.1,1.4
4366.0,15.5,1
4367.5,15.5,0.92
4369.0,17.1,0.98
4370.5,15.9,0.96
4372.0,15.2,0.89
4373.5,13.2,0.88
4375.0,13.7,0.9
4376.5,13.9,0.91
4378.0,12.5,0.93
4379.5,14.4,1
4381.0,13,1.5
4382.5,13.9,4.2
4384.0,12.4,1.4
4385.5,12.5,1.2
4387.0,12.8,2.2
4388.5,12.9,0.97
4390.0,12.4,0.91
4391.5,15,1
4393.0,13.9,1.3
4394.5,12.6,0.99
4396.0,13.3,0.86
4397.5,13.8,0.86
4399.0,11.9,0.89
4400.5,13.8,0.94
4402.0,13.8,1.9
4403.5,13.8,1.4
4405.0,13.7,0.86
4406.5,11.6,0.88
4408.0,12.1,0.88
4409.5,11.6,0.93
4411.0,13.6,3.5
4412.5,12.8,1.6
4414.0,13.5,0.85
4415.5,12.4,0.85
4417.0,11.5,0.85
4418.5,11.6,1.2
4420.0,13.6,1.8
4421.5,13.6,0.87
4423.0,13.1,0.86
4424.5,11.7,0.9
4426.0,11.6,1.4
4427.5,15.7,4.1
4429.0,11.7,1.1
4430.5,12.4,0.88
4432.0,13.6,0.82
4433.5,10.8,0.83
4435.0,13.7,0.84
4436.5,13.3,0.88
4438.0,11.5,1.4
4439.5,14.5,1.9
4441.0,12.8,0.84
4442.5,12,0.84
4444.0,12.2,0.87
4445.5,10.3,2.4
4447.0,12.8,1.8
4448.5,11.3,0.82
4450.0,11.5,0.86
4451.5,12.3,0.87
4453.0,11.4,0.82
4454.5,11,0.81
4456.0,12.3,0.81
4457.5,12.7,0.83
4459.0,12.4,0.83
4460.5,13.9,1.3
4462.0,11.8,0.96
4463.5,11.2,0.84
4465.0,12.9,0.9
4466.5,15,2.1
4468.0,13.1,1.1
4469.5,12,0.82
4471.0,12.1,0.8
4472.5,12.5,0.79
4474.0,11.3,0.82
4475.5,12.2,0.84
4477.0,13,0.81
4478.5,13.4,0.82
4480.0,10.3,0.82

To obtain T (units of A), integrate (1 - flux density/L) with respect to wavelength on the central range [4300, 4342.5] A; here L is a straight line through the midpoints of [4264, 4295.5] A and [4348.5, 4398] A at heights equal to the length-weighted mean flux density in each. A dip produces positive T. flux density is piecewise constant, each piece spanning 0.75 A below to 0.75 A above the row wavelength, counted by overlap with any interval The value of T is -2.8 A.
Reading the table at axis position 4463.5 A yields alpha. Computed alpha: 11.2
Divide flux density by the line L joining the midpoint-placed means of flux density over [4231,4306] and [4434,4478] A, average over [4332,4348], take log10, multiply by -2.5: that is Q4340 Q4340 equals -0.22 mag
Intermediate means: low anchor 12.5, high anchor 12.4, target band 15.3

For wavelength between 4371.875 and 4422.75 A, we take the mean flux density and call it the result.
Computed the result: 13.1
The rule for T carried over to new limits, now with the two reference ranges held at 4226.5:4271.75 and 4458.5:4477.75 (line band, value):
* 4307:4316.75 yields -0.9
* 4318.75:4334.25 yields -3.4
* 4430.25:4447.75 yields 0.0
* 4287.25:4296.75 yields -0.7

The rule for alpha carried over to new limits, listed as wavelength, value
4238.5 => 13.2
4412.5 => 12.8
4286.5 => 12.8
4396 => 13.3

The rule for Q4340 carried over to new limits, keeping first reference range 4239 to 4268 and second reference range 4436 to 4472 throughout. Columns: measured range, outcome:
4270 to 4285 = -0.039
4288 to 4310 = -0.048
